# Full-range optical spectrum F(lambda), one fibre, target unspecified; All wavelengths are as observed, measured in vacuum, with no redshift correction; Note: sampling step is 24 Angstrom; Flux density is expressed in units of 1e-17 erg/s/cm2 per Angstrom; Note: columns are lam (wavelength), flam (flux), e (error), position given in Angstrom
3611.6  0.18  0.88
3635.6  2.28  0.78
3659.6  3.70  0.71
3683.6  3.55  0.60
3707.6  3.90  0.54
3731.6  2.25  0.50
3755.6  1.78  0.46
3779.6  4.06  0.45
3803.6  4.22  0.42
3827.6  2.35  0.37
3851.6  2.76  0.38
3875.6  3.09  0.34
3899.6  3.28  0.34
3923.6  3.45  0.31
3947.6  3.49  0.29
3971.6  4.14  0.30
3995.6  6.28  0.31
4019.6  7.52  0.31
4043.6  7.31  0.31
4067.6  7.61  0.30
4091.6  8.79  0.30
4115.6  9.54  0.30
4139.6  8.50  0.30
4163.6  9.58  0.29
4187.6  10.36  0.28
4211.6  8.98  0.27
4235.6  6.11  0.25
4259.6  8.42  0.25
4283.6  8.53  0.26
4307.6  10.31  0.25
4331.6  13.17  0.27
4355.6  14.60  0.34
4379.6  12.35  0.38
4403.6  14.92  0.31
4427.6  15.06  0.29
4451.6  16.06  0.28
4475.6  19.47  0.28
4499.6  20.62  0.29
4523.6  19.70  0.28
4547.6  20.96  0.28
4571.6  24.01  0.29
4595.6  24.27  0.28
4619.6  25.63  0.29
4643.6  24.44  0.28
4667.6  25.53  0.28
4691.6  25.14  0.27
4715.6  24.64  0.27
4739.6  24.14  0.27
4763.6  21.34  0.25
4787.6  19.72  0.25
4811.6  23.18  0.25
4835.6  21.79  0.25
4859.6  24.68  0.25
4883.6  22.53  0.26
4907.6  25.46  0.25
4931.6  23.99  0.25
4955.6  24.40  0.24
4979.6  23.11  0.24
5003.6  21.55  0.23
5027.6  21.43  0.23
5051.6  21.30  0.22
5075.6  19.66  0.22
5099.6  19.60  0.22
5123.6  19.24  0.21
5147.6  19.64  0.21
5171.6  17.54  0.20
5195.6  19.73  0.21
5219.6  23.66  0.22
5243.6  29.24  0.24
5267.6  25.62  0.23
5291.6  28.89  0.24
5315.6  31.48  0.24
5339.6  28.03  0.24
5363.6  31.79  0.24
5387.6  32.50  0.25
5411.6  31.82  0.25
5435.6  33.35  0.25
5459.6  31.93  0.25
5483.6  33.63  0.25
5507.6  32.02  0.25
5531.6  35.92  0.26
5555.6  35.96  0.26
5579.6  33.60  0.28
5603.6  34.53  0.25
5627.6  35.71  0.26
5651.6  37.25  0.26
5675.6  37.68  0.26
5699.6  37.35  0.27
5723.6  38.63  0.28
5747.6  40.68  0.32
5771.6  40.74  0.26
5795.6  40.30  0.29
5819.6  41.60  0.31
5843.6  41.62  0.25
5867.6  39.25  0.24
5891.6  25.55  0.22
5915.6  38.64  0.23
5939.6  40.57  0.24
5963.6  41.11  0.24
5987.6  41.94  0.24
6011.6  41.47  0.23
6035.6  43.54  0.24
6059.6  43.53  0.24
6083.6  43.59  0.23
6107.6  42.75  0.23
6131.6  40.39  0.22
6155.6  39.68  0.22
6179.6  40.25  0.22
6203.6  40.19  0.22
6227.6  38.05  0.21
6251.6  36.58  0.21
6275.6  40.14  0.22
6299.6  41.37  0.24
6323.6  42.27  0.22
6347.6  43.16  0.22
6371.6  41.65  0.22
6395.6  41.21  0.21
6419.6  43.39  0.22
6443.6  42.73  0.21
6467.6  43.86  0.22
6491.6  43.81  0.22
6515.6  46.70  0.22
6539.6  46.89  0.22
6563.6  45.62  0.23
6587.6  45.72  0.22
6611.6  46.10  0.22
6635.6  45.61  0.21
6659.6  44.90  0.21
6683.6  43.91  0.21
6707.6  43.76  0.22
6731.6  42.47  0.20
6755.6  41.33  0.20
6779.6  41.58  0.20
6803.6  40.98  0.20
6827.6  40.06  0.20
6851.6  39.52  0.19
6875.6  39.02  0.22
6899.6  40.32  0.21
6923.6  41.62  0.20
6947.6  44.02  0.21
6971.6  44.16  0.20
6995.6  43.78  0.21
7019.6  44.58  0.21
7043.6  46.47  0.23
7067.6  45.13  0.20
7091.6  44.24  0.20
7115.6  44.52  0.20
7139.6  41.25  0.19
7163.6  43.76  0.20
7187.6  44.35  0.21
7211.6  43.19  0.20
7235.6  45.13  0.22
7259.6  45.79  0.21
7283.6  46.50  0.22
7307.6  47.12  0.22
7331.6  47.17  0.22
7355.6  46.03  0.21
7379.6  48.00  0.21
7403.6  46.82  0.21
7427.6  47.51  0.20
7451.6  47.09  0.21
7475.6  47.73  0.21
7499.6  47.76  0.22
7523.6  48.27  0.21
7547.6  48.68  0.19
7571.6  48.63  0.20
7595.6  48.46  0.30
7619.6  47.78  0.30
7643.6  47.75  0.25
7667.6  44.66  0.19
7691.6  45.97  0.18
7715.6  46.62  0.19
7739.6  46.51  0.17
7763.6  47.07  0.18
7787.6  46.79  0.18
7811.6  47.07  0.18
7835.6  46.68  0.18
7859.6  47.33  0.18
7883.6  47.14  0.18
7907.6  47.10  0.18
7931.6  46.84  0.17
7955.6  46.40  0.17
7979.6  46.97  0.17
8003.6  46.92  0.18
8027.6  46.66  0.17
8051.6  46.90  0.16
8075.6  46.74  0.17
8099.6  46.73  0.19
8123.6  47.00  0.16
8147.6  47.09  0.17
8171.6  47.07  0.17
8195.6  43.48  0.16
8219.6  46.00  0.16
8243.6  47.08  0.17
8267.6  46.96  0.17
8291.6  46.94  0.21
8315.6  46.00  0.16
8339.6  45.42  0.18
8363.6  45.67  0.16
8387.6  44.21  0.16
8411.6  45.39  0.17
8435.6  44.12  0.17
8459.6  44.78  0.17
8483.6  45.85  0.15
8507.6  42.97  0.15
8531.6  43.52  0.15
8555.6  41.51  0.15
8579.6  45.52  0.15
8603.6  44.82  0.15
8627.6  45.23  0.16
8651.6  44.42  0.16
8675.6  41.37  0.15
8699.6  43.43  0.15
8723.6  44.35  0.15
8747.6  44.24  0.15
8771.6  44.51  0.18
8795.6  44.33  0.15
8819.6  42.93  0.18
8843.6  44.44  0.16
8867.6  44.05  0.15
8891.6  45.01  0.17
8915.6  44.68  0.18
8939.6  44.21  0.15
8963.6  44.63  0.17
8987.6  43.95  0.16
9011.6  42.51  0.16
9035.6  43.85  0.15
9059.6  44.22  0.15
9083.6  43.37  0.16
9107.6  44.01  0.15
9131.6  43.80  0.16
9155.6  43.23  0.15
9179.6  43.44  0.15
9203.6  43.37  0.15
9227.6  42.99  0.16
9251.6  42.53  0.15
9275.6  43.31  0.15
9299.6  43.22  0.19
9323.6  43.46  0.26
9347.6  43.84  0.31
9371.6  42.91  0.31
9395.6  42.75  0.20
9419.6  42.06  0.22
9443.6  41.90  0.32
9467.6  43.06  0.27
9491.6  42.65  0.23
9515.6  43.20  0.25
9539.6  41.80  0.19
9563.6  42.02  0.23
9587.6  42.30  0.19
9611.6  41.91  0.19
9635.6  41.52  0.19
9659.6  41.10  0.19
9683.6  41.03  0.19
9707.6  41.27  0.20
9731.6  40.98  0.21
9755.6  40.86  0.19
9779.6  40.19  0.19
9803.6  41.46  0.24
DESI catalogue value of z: 0.00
